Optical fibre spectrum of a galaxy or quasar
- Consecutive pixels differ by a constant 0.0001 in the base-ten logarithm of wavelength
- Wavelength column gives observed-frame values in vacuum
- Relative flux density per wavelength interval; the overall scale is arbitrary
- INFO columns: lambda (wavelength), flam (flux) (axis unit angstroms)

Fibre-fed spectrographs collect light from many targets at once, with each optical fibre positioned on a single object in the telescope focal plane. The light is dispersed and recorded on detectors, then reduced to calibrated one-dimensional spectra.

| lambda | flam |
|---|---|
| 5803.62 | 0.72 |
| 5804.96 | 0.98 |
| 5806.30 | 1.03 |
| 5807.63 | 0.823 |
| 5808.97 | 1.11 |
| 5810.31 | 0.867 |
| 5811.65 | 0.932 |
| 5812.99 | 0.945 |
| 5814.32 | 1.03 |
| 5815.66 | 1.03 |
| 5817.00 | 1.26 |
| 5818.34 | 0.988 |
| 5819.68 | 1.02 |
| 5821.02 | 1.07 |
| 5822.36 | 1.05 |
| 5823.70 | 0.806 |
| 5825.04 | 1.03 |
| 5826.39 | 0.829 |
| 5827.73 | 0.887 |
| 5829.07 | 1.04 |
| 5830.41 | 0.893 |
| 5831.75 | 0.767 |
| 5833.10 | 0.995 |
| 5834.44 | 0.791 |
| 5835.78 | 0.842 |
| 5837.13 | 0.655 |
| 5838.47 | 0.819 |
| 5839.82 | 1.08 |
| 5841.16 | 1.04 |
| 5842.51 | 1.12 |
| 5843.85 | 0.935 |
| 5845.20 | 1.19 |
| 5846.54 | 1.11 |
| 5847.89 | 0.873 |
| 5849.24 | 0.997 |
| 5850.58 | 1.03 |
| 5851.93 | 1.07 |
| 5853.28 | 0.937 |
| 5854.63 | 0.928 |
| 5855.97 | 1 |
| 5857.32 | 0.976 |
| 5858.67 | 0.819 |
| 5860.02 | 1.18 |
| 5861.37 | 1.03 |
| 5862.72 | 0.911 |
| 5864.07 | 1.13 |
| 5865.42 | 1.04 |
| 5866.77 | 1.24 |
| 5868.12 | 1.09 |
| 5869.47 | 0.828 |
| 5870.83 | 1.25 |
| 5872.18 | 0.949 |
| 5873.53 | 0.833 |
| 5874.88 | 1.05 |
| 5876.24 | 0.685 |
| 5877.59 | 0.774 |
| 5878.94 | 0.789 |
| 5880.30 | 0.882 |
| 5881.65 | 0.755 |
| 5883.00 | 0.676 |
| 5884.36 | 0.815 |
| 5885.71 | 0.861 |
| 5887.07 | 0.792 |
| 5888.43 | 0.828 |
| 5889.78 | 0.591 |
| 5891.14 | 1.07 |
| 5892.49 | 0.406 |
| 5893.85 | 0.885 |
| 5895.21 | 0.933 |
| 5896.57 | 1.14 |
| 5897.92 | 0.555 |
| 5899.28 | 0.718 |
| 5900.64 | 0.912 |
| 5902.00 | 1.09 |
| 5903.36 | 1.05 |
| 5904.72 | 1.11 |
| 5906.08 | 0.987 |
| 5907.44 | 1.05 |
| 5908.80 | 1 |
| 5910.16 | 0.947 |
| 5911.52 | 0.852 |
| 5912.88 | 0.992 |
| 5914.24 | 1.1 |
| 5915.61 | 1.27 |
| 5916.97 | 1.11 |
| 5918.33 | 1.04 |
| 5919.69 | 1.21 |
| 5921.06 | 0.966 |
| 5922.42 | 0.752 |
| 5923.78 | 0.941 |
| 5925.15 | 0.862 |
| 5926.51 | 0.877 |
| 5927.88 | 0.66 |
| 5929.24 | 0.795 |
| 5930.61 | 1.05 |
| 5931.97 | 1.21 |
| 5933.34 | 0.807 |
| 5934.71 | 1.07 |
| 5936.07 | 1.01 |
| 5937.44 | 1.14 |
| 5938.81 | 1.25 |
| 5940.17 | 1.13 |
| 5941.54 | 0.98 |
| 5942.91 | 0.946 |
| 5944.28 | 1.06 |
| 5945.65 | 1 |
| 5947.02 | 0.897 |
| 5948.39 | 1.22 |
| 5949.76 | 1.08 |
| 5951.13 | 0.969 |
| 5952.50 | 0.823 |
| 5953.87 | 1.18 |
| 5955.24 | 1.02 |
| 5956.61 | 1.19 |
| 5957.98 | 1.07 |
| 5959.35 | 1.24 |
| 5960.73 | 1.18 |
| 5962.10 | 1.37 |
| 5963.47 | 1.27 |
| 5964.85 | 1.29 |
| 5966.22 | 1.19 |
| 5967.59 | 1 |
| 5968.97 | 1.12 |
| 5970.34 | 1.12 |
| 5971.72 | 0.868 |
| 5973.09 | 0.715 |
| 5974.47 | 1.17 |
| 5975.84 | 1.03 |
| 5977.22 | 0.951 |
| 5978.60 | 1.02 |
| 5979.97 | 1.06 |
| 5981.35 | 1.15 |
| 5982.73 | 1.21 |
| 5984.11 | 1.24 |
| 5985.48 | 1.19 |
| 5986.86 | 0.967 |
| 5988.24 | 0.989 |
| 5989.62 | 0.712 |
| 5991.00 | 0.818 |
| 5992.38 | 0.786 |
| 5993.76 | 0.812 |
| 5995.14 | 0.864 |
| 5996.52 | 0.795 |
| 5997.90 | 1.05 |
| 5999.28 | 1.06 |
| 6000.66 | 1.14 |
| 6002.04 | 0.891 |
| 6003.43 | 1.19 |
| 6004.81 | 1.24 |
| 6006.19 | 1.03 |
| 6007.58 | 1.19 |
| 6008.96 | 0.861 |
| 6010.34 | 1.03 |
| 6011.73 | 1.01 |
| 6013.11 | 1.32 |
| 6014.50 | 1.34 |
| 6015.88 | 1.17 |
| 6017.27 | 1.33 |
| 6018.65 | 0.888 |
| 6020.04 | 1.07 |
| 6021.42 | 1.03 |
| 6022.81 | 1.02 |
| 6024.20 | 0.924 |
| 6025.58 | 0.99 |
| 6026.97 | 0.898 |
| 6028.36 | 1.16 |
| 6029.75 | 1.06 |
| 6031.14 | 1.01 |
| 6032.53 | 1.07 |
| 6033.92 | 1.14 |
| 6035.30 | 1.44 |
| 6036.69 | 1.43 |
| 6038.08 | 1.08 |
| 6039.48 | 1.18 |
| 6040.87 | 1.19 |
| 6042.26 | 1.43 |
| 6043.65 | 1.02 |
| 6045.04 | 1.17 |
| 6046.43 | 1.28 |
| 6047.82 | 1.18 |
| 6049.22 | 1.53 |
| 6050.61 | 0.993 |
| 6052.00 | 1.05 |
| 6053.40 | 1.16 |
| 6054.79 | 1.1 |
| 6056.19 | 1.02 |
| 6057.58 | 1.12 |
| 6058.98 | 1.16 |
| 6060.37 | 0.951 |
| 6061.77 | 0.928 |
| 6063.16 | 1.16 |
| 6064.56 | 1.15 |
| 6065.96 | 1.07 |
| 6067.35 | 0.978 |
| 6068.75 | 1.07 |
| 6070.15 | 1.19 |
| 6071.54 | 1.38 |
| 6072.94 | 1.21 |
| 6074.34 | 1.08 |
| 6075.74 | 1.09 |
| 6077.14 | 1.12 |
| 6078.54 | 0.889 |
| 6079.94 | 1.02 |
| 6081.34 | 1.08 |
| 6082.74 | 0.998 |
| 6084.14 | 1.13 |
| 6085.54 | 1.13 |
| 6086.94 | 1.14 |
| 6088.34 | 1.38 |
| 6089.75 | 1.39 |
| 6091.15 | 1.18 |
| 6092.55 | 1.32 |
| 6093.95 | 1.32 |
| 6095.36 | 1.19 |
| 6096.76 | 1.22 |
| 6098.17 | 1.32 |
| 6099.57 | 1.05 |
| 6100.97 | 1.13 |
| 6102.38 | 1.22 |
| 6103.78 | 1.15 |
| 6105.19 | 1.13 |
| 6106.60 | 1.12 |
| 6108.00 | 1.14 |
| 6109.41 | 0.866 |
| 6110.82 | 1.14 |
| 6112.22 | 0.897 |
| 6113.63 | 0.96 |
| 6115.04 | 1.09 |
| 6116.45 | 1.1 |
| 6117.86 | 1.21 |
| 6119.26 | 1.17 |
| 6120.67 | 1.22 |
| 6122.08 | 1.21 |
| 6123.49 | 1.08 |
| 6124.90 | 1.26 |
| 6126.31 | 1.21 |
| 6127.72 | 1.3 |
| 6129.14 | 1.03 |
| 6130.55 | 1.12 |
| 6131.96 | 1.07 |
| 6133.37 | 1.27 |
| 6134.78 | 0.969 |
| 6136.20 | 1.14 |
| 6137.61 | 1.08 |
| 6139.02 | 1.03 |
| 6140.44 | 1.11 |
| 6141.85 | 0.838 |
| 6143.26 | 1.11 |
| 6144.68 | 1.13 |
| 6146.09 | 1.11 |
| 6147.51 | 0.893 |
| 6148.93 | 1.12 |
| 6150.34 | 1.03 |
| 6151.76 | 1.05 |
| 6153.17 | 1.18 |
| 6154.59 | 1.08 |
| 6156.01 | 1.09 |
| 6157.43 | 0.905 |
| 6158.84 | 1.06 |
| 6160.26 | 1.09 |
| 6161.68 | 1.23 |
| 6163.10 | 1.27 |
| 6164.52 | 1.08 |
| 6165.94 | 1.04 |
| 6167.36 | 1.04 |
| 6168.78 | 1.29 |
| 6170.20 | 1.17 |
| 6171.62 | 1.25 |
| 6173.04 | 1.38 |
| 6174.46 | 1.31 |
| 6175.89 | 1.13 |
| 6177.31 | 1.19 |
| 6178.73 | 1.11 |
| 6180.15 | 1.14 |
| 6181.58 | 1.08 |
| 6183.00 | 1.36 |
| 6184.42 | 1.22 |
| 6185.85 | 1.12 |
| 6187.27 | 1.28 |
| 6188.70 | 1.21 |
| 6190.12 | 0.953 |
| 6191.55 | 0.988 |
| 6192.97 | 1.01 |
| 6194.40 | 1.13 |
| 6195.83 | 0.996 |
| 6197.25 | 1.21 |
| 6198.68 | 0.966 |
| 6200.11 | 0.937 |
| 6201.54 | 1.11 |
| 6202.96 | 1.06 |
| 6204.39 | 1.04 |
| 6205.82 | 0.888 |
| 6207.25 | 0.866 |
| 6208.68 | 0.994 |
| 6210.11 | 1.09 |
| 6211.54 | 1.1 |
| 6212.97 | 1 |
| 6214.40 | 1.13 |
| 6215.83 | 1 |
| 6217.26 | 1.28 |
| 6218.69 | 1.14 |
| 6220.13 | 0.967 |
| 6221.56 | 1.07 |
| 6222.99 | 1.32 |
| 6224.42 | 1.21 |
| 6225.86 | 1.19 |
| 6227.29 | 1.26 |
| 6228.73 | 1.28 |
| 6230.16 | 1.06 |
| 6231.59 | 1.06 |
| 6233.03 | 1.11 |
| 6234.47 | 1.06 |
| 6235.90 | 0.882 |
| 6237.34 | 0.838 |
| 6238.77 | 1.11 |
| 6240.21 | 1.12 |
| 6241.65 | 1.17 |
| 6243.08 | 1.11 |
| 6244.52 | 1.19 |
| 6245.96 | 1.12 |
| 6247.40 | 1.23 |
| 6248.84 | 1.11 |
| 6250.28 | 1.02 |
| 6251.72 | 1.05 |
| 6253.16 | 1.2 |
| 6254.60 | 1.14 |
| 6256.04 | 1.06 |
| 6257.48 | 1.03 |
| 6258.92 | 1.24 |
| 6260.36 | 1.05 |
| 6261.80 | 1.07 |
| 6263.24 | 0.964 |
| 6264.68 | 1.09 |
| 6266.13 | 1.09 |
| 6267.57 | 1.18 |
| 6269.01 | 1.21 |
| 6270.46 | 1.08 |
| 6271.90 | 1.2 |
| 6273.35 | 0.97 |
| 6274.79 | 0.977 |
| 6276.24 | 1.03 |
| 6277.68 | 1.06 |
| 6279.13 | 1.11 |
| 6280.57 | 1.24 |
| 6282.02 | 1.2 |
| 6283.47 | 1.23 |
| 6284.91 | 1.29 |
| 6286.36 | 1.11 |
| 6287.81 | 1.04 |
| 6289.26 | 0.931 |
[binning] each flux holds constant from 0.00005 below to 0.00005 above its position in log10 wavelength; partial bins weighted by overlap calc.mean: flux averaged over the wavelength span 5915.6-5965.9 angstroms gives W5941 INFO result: 1.05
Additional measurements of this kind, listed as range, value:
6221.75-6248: 1.13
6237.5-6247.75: 1.13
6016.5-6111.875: 1.13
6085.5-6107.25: 1.21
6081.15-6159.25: 1.12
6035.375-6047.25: 1.23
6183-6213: 1.06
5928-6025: 1.05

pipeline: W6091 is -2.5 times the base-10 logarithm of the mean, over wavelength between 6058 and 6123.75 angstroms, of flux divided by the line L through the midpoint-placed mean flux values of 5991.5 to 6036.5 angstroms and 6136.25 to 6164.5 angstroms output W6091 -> -0.06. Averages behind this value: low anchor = 1.06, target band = 1.13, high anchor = 1.08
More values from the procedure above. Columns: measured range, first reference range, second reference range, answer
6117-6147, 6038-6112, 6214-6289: 0.01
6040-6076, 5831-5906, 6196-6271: -0.13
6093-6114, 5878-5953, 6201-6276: -0.10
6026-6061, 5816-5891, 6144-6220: -0.12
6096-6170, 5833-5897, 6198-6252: -0.07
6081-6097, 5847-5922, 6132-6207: -0.14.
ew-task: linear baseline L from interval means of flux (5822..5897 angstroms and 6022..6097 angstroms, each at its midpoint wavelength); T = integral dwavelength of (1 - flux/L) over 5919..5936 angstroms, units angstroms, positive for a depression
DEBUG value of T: 1.1 angstroms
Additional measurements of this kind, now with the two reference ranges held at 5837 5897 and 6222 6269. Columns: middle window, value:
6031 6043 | -2.51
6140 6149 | 0.25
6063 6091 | -2.68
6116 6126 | -1.20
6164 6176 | -1.27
